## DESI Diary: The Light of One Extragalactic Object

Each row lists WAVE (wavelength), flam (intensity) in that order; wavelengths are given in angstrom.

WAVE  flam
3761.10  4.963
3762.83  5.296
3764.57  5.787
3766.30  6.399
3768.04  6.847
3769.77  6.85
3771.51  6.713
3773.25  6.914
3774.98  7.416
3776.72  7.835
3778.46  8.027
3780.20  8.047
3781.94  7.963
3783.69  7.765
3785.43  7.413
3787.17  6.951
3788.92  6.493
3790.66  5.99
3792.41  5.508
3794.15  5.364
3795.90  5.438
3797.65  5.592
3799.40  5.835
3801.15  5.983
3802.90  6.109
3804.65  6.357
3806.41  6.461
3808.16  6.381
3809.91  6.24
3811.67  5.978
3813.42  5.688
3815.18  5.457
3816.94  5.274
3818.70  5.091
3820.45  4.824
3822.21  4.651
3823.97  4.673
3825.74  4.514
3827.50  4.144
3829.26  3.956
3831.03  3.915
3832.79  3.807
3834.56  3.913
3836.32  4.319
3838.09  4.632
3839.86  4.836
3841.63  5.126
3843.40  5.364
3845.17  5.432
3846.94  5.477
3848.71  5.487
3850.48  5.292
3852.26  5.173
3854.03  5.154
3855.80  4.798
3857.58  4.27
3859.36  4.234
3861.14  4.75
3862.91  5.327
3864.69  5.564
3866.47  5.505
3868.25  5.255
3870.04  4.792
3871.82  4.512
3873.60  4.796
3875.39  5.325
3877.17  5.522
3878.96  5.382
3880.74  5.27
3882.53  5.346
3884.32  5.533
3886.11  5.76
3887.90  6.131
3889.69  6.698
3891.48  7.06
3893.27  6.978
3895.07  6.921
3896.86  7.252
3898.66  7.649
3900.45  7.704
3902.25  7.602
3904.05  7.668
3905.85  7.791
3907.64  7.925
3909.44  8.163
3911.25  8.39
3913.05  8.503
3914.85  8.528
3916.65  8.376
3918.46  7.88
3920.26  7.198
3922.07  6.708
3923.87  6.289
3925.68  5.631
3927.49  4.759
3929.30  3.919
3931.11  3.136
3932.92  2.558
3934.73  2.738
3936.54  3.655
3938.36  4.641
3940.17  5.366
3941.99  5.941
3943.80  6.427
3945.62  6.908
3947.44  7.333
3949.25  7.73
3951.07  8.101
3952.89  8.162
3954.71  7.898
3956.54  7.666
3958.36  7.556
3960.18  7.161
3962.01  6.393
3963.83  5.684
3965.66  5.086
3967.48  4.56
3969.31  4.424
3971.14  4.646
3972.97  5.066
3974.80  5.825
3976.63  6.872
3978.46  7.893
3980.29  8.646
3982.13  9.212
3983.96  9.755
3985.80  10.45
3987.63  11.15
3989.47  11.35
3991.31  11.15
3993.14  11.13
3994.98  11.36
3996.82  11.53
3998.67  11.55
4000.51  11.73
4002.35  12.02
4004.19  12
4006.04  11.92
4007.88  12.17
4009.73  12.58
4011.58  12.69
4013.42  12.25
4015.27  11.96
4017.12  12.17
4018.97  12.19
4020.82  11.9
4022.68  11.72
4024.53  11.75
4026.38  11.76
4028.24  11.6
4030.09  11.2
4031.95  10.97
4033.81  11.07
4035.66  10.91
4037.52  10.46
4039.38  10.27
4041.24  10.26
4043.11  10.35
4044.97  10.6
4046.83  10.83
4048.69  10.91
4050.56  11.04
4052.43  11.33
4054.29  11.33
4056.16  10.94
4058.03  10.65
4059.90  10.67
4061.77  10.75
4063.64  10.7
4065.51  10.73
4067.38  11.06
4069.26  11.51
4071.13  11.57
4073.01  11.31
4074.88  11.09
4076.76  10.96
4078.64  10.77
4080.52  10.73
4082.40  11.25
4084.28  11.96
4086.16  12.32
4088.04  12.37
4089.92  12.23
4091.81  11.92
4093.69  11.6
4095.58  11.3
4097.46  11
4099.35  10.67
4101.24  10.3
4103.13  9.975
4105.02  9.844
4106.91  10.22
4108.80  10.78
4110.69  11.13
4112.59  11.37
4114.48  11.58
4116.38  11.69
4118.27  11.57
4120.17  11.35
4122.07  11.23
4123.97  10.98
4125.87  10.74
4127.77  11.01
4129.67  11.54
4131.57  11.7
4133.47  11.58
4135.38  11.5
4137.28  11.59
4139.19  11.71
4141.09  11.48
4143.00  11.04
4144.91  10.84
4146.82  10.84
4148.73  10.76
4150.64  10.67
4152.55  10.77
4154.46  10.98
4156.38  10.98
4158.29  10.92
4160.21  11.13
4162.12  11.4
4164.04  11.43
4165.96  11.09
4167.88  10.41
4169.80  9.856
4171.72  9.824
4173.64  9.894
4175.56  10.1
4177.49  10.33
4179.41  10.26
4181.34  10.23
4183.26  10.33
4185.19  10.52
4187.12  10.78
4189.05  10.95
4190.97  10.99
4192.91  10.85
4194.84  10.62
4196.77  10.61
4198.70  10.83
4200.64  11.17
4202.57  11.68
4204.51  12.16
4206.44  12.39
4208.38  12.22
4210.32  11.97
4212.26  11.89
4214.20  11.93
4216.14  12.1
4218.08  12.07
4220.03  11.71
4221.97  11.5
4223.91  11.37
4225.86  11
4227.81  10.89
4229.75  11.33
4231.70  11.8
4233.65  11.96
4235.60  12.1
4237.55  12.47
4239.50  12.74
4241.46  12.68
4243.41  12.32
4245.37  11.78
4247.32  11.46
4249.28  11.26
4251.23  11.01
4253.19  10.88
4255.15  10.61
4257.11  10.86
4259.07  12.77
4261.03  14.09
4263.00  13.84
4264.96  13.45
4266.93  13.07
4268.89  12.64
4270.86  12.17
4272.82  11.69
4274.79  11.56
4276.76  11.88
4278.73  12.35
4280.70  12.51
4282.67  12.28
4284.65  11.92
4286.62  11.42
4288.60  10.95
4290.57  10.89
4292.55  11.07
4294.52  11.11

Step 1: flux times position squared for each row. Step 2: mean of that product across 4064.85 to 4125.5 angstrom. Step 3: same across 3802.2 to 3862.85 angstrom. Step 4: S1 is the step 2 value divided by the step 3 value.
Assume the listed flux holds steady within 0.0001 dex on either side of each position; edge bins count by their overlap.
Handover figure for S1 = 2.53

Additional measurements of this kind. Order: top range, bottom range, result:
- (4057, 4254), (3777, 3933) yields 2.21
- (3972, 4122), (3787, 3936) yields 2.11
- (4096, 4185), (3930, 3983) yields 1.95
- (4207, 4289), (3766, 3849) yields 2.57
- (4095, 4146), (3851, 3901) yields 2.22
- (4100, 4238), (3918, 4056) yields 1.36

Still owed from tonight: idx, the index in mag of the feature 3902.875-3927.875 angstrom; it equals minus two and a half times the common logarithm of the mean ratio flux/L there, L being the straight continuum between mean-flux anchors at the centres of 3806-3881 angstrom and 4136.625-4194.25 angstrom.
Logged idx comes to -0.19 mag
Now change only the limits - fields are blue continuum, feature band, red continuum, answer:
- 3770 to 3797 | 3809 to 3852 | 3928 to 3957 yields 0.31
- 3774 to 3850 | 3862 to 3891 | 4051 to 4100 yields 0.28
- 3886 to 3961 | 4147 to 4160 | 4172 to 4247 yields -0.04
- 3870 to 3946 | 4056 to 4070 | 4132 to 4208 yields -0.21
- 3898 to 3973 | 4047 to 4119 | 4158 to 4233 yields -0.22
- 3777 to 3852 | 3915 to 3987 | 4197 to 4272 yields 0.20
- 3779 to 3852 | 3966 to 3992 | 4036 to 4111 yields 0.16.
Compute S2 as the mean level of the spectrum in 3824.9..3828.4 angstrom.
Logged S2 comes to 4.33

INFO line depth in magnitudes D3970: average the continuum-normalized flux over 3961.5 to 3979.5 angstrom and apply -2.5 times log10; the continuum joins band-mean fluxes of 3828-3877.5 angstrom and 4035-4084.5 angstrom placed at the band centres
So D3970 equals 0.42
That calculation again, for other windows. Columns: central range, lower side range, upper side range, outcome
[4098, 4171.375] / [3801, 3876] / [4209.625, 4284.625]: -0.095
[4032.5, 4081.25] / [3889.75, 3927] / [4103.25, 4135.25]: -0.087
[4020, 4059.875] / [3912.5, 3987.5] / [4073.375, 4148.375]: -0.206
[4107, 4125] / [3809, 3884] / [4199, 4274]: -0.148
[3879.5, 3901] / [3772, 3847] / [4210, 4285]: 0.068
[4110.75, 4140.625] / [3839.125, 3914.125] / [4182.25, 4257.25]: -0.144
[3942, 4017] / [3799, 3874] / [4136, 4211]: -0.172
